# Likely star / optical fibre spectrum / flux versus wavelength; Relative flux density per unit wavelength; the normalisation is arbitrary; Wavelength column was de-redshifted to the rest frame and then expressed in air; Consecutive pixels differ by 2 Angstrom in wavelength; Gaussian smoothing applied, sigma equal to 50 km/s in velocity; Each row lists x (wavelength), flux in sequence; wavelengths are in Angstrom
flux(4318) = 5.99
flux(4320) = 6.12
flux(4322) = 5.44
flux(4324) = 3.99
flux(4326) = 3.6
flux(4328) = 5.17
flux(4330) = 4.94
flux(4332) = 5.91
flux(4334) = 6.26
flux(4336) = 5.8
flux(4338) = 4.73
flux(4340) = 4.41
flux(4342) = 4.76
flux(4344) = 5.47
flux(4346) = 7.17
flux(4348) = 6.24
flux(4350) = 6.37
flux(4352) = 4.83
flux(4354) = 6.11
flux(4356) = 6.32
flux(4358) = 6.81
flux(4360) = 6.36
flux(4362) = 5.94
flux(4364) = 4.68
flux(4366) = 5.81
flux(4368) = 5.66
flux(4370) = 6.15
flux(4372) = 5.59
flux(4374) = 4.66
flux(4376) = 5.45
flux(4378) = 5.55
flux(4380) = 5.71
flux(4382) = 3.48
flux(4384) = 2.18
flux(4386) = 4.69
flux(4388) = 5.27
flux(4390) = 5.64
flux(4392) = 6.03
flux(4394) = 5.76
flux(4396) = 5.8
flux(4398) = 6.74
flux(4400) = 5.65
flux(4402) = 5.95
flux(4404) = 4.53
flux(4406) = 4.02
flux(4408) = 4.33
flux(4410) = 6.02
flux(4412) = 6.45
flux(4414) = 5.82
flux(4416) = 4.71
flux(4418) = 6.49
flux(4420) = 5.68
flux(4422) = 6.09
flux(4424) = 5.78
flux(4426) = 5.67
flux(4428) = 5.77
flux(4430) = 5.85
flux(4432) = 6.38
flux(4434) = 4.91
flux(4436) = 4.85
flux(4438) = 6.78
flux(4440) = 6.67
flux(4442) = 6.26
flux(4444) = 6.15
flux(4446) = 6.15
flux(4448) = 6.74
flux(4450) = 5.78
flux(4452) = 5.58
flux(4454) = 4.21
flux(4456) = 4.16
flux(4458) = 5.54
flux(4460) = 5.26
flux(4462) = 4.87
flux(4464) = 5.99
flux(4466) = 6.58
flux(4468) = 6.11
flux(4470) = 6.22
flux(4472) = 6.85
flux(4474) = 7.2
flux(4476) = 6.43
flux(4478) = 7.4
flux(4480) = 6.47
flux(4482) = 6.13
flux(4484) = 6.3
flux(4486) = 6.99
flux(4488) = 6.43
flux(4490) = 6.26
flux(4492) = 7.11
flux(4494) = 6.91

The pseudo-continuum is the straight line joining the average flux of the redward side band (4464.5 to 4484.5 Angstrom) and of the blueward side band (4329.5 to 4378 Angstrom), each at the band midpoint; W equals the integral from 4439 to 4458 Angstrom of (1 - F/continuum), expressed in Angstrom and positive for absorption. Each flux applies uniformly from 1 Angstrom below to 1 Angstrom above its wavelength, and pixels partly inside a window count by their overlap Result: 1.9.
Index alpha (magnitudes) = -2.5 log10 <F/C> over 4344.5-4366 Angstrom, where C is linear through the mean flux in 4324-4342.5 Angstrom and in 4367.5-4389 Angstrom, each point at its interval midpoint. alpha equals -0.21 mag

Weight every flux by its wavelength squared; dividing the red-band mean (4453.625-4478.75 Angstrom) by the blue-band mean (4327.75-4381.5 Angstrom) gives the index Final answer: 1.1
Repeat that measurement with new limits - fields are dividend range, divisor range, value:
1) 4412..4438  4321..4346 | 1.17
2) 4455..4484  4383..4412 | 1.20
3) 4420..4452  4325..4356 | 1.14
